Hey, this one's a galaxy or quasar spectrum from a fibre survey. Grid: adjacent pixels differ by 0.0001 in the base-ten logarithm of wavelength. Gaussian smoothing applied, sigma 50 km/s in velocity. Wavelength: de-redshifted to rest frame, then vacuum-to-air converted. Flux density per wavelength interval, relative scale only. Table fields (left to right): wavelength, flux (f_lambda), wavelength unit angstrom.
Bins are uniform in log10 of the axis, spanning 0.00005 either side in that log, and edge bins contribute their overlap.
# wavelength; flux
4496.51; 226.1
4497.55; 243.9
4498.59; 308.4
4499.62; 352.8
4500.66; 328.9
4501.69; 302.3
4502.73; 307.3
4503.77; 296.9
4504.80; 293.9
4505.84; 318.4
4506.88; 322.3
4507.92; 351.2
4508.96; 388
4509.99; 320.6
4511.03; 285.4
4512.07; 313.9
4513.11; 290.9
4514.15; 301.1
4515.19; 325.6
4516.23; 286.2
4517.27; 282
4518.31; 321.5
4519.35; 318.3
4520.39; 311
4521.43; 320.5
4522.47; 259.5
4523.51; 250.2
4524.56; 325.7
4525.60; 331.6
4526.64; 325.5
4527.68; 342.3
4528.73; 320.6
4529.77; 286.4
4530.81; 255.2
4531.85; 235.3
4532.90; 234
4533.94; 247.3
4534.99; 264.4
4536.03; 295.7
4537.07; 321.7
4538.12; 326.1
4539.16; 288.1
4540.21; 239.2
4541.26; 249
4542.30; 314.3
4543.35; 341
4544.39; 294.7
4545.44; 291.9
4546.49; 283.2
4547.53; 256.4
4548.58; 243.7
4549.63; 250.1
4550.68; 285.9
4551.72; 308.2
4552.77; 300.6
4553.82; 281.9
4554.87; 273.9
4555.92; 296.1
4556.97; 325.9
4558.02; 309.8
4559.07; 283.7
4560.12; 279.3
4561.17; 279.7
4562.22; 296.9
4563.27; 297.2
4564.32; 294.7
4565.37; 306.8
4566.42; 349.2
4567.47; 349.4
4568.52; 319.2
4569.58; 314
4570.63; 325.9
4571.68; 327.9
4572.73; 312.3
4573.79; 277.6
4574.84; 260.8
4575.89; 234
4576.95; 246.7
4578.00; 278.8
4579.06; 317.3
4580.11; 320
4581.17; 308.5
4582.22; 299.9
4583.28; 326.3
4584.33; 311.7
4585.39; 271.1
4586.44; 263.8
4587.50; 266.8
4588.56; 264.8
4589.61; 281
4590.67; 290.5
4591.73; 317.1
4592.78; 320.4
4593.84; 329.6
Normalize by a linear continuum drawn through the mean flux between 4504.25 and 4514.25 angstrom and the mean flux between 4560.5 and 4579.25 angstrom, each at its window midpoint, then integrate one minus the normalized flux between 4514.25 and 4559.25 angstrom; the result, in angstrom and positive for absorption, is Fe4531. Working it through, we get 2.8 angstrom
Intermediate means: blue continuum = 319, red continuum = 299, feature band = 291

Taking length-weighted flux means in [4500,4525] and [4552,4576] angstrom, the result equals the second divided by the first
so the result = 0.97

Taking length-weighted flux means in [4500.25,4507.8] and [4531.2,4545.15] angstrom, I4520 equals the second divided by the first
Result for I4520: 0.90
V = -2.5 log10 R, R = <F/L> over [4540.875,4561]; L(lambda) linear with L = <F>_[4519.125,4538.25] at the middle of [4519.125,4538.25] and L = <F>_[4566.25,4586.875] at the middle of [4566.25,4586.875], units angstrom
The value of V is 0.029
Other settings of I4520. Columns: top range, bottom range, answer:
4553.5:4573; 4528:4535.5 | 1.16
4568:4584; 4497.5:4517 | 0.95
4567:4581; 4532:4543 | 1.08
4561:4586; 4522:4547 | 1.04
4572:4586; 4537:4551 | 1.02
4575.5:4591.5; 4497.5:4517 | 0.91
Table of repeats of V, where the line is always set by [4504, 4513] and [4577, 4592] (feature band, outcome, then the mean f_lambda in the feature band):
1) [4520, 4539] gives 0.079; 292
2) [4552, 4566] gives 0.026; 295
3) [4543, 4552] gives 0.090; 282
